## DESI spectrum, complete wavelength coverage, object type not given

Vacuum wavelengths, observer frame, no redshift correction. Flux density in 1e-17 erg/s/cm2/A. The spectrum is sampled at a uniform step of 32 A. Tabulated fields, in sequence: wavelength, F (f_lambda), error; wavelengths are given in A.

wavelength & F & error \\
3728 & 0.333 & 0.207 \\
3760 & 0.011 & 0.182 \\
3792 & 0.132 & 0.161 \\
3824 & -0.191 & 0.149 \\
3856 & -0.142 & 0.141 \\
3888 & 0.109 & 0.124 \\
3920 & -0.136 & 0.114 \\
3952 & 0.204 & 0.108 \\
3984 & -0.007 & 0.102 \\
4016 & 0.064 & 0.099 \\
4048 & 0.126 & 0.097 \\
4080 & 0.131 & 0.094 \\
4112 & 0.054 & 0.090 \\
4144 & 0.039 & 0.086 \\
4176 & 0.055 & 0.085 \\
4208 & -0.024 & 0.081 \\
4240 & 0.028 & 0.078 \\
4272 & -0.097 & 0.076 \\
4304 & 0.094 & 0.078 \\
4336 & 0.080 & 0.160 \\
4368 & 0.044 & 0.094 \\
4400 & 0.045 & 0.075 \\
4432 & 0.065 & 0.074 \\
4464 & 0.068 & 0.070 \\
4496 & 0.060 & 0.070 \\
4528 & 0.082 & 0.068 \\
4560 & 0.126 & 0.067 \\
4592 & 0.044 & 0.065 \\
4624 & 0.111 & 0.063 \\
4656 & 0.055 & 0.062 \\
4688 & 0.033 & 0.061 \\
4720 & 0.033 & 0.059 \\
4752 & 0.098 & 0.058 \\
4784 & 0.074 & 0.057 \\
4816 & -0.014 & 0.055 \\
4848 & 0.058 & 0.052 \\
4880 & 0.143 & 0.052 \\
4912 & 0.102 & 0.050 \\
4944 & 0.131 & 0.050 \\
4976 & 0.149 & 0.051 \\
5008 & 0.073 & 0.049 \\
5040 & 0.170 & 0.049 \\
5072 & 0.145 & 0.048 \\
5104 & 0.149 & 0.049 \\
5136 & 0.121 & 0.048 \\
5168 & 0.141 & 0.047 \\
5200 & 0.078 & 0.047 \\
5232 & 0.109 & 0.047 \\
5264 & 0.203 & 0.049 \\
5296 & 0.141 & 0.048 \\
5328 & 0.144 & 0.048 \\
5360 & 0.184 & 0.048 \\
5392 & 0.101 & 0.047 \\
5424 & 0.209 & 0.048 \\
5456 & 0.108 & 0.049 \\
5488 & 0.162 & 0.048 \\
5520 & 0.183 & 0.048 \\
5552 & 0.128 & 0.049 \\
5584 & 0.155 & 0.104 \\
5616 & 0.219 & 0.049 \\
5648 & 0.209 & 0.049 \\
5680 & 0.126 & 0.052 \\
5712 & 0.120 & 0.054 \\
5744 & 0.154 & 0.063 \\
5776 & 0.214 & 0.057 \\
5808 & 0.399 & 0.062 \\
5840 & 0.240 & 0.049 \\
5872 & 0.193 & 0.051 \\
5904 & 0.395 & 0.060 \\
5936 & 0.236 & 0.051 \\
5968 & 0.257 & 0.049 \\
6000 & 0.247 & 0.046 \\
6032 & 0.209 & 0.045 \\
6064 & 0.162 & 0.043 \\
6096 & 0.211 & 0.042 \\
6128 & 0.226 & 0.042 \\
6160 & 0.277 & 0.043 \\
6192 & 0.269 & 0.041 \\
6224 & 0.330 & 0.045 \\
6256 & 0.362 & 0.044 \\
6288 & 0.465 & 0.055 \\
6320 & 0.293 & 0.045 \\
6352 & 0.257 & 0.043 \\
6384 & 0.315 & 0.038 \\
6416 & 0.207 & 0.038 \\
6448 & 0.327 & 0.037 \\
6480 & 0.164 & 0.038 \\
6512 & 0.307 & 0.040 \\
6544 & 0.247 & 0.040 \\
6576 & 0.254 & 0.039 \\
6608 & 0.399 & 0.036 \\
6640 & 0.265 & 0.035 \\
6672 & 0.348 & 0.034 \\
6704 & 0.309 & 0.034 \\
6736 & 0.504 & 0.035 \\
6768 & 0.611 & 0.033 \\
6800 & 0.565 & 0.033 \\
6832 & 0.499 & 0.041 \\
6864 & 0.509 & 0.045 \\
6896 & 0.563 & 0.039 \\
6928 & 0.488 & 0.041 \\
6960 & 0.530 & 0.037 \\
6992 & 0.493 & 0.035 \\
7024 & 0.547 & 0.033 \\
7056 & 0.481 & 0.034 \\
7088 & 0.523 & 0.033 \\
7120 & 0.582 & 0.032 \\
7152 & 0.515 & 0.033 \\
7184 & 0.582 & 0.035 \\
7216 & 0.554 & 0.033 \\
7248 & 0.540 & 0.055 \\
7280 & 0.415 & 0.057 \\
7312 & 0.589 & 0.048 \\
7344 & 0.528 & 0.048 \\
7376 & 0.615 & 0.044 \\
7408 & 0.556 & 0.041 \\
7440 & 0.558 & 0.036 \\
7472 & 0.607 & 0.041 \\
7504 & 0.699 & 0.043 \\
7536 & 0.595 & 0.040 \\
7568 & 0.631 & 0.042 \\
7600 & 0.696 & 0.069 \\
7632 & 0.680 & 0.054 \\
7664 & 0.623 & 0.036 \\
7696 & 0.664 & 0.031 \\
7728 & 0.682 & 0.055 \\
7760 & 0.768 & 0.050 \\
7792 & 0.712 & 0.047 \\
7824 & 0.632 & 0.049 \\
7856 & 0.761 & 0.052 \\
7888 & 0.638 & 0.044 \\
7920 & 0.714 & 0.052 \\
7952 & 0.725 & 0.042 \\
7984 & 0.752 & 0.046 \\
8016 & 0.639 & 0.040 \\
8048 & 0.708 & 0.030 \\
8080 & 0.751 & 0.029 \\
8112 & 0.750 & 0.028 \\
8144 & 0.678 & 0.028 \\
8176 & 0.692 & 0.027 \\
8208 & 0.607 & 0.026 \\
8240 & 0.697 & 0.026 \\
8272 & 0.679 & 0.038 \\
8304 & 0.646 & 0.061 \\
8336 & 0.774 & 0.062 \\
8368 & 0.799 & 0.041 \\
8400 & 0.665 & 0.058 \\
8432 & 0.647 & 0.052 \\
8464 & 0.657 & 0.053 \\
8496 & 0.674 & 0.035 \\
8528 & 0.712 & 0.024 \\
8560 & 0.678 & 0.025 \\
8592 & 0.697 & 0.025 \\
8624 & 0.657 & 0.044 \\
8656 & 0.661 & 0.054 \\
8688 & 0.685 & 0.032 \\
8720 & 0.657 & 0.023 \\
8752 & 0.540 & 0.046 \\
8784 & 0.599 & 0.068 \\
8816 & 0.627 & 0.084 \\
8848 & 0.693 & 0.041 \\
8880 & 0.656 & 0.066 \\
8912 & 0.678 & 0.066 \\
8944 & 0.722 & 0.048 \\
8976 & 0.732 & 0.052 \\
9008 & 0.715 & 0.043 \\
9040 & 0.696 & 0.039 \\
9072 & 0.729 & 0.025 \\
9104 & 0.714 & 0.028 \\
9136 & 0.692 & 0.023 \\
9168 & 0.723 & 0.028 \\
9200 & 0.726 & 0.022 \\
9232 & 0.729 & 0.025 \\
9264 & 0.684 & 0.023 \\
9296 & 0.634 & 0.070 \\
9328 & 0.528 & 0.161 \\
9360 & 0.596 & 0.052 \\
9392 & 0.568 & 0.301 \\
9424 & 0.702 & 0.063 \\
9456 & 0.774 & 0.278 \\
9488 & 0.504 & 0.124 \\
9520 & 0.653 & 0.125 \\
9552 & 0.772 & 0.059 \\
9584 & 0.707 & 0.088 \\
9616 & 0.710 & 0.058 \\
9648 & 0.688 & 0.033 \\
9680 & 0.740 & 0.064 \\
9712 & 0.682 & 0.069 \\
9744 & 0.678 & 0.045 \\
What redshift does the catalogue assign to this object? 0.69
